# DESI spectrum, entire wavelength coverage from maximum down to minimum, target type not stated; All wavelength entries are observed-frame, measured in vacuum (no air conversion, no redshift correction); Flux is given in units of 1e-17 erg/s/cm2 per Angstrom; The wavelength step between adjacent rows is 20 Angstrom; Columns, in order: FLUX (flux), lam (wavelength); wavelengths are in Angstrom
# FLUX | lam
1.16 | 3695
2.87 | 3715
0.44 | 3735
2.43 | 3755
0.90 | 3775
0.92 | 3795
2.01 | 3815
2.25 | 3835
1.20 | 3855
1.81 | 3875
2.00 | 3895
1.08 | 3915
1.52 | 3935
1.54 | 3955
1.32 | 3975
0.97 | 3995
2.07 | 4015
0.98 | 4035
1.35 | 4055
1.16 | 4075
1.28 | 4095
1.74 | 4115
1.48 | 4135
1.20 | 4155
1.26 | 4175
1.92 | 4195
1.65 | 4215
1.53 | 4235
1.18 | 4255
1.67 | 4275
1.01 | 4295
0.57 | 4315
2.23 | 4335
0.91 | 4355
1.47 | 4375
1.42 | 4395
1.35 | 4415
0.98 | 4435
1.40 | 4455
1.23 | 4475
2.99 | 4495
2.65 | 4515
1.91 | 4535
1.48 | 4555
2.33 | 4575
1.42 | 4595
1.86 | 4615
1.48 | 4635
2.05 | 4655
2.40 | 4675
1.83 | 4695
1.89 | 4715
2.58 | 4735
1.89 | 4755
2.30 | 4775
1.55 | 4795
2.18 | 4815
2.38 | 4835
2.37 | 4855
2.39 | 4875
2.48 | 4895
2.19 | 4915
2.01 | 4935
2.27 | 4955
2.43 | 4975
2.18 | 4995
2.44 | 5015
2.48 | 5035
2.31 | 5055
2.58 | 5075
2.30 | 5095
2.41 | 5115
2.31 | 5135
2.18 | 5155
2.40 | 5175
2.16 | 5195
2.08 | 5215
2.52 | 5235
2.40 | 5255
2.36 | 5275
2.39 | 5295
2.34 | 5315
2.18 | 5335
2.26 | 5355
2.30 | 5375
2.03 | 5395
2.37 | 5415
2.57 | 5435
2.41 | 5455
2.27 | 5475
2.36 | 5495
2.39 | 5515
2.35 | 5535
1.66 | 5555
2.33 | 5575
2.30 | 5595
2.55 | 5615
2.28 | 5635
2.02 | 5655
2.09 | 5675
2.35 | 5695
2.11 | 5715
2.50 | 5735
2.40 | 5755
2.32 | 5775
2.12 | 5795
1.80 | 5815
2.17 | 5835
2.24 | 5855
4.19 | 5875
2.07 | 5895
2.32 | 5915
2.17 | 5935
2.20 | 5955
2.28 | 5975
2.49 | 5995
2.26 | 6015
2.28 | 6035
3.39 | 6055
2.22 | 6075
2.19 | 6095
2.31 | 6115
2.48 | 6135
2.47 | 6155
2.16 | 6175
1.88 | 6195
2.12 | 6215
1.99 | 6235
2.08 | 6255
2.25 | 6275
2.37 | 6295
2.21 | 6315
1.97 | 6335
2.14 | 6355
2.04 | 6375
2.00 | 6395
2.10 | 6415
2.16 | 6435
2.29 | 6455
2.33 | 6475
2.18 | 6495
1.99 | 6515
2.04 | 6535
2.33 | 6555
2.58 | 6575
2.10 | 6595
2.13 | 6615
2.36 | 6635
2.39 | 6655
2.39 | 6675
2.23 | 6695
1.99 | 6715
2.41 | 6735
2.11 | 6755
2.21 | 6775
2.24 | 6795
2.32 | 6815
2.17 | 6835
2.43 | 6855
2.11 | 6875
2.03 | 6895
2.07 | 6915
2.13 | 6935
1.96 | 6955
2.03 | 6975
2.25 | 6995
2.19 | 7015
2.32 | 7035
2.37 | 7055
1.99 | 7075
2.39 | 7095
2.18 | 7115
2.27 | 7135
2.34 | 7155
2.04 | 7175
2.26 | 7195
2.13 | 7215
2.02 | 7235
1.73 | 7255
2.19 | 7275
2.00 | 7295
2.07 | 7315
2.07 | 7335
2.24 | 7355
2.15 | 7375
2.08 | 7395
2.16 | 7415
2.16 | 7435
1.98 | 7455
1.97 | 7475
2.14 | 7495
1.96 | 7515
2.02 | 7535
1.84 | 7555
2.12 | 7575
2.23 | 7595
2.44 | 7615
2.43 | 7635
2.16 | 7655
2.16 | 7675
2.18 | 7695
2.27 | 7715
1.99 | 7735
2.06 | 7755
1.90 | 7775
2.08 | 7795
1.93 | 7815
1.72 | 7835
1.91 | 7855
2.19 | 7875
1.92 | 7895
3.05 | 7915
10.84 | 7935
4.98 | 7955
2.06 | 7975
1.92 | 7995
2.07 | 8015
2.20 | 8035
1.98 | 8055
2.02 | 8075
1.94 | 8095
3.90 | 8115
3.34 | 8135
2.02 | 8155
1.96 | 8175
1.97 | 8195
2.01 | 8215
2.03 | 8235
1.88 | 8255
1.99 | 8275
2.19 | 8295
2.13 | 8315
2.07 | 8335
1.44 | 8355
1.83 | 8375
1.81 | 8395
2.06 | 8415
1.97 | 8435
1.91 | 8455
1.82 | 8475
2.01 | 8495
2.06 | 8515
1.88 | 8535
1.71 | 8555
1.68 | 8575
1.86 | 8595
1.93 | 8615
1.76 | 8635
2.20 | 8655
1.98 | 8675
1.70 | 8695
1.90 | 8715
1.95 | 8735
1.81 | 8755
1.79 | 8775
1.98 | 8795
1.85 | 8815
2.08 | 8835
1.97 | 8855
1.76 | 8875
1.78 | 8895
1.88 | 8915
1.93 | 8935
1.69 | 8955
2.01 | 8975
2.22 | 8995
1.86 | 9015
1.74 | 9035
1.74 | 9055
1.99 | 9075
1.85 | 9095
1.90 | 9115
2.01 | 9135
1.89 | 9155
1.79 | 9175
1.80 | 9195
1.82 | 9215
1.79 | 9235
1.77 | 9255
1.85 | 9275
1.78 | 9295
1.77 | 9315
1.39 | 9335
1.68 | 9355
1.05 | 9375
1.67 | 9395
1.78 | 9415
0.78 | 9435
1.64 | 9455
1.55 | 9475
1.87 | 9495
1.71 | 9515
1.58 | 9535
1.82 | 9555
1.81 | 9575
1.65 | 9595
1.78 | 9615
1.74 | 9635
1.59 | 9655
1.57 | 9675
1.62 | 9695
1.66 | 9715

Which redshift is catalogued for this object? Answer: 0.208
